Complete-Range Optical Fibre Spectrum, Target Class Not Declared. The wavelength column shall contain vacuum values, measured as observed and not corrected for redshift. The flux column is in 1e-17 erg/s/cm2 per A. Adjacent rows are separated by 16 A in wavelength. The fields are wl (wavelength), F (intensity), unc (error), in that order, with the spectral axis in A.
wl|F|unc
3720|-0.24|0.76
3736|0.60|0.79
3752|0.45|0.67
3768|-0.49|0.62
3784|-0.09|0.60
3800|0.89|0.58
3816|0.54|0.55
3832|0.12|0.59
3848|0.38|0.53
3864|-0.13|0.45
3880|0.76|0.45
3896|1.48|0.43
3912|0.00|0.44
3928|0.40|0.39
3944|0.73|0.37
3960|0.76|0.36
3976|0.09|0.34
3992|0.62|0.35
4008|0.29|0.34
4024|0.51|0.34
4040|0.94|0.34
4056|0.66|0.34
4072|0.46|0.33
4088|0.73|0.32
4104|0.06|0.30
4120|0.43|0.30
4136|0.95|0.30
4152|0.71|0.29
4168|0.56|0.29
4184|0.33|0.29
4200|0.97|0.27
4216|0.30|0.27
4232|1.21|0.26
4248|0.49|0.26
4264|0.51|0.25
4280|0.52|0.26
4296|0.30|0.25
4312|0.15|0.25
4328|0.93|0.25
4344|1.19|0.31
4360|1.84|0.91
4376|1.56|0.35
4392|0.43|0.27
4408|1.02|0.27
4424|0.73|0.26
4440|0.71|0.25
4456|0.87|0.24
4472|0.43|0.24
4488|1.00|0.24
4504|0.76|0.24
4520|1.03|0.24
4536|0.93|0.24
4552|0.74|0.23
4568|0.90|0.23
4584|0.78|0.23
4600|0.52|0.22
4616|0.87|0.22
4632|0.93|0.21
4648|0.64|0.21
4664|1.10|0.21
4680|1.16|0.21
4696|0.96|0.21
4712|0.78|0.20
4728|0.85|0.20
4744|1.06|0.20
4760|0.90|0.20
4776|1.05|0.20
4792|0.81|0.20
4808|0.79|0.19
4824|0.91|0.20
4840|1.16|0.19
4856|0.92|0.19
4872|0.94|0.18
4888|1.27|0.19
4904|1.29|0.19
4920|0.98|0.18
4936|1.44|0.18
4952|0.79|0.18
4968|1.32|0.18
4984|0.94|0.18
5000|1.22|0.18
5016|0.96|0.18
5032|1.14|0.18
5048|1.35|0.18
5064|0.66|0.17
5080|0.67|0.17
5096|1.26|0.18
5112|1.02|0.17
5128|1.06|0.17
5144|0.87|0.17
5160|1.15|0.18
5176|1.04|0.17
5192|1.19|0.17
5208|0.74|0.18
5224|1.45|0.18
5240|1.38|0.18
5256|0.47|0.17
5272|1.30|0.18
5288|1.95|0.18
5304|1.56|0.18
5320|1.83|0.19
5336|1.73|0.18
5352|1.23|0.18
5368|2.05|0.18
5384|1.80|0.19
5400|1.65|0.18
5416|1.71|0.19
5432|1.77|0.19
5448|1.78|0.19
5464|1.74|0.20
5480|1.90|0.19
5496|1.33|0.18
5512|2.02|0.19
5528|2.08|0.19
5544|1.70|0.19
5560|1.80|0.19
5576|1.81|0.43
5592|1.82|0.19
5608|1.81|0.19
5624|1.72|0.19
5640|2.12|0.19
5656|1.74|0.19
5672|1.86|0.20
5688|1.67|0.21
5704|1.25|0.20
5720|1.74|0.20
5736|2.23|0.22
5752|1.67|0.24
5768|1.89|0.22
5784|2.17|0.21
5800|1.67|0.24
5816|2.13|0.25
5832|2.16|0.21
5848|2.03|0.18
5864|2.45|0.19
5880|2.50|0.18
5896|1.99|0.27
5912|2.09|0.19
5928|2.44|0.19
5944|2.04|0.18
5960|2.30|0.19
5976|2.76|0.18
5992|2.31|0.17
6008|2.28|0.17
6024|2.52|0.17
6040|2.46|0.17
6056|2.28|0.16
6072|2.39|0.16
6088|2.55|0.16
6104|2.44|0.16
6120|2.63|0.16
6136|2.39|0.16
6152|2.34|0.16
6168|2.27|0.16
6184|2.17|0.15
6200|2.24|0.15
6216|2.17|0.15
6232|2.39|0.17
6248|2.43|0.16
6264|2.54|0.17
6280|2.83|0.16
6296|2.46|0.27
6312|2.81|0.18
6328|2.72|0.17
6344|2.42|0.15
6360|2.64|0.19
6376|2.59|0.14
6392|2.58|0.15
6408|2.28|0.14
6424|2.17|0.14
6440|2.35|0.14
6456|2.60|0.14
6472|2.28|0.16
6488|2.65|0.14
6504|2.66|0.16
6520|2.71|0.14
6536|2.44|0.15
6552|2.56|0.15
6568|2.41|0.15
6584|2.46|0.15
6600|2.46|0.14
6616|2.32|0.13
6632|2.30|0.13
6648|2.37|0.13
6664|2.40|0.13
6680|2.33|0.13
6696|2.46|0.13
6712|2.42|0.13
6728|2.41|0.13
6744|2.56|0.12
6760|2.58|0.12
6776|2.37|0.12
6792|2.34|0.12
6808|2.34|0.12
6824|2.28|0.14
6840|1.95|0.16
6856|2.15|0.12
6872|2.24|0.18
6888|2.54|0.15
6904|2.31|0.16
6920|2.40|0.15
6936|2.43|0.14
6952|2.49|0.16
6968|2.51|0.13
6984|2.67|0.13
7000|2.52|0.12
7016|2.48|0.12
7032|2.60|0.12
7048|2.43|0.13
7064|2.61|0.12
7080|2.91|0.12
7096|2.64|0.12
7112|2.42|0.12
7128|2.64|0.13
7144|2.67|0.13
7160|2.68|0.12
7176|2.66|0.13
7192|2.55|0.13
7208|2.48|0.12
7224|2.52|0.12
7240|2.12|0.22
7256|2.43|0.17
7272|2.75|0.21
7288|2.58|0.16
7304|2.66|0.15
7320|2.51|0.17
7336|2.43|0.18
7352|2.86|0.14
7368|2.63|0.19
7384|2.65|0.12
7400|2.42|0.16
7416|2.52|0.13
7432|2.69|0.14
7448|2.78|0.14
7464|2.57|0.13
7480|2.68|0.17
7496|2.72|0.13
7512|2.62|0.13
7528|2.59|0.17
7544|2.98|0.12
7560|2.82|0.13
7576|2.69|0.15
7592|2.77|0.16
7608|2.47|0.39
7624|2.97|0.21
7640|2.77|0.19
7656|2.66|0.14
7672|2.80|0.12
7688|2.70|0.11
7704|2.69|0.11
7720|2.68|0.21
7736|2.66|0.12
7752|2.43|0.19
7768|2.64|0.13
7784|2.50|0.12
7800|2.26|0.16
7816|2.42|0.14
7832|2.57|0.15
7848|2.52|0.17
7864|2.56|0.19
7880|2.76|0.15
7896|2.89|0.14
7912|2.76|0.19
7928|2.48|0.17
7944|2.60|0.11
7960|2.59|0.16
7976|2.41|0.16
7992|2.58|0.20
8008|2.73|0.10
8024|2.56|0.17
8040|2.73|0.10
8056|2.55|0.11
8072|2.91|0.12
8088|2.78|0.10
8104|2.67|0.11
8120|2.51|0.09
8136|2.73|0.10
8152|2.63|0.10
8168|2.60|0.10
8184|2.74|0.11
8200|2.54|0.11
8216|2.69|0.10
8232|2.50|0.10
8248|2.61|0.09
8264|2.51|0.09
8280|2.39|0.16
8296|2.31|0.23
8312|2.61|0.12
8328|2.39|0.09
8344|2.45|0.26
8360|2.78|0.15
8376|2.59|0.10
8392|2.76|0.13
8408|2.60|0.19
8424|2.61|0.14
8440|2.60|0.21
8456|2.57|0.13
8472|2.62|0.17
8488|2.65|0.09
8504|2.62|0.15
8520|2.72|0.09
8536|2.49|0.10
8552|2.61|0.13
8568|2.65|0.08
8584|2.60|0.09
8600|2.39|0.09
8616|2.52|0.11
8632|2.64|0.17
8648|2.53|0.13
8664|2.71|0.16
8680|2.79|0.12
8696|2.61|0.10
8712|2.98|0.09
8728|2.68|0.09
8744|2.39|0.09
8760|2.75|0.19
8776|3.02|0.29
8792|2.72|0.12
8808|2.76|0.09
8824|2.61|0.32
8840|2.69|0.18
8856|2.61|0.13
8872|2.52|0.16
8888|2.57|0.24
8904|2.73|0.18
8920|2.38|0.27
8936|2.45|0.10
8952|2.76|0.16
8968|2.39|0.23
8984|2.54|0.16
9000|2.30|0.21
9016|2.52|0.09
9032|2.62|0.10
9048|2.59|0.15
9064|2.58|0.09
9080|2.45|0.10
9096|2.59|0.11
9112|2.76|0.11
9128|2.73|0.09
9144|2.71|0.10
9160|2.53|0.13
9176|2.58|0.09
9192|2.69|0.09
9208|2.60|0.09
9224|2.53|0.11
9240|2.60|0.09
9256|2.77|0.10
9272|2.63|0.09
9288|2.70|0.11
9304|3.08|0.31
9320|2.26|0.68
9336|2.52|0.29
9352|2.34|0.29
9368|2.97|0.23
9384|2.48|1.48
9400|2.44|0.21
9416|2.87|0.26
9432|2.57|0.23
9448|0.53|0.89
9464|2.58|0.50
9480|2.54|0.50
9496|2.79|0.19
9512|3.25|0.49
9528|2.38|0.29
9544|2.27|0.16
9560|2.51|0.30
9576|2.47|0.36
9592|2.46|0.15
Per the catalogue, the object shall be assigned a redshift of 0.323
